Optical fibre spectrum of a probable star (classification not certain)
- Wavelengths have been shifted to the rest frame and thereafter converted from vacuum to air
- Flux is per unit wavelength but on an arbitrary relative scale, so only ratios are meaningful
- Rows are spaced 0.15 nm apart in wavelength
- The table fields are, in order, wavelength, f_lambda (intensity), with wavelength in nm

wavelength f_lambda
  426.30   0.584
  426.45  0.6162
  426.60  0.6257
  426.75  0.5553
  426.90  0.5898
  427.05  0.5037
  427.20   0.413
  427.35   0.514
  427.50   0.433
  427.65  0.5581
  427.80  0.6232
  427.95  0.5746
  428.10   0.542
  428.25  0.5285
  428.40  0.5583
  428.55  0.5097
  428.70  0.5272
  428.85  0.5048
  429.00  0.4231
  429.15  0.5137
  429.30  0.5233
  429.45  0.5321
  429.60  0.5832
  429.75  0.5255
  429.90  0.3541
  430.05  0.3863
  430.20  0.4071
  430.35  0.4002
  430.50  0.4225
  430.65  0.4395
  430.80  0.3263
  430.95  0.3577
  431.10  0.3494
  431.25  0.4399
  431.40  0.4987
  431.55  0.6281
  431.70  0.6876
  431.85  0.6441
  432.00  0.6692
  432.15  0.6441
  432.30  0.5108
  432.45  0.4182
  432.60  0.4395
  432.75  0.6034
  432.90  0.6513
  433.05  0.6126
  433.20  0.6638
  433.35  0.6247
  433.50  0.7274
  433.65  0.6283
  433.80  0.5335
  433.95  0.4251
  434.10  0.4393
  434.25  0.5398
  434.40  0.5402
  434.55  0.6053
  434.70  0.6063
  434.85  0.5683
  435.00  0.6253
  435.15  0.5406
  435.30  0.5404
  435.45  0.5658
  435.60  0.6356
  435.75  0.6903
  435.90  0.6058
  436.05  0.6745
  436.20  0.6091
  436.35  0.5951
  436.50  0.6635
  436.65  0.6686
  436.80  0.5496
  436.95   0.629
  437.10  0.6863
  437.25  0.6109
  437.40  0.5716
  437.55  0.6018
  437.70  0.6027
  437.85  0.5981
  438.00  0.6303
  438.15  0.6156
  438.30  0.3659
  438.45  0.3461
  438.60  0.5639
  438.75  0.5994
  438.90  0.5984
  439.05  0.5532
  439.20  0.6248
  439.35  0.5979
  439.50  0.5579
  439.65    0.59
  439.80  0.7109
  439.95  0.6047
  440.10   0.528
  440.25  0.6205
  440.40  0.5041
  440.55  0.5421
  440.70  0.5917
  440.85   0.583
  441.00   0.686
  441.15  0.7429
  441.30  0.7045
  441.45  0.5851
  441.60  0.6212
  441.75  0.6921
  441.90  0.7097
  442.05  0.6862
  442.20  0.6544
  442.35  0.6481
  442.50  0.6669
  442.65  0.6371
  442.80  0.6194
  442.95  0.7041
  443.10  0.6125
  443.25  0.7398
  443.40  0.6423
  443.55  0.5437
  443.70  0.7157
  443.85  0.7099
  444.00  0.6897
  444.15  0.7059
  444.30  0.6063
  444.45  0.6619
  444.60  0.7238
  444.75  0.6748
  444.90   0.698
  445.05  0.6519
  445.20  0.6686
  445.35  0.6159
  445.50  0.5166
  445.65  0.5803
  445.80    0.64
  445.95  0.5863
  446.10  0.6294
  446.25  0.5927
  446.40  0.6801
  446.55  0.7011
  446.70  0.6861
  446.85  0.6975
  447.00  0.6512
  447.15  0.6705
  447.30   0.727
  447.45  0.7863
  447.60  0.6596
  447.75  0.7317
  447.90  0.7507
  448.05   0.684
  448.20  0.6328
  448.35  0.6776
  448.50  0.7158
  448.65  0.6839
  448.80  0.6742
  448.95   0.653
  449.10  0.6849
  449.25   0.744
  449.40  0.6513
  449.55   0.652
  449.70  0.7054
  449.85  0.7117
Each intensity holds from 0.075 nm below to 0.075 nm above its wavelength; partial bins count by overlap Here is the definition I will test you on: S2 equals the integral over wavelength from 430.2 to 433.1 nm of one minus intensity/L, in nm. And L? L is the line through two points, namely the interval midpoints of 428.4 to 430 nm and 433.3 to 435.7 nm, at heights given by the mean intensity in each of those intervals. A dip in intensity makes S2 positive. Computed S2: 0.14 nm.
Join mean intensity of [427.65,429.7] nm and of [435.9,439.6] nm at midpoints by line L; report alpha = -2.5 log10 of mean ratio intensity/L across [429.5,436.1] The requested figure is 0.040 mag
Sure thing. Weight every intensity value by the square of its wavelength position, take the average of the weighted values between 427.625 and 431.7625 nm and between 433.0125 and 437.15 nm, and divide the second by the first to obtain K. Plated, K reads 1.3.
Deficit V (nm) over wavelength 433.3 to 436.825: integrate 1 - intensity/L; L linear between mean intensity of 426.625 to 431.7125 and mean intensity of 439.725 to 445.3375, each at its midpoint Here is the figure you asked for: -0.19 nm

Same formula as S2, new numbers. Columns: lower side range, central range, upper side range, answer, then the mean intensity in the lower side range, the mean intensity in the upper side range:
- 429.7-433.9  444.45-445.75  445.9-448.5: 0.03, 0.521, 0.681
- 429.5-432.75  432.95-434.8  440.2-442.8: -0.19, 0.486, 0.639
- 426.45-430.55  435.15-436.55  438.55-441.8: -0.11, 0.507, 0.609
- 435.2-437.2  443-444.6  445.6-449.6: -0.02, 0.623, 0.676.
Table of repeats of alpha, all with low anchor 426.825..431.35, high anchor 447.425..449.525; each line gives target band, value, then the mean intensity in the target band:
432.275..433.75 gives -0.13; 0.59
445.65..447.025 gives 0.03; 0.648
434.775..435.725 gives -0.07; 0.585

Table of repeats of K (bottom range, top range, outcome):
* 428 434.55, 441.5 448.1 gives 1.36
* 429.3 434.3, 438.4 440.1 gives 1.15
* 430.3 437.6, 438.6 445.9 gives 1.17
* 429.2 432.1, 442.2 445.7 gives 1.43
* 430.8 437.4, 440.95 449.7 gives 1.22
